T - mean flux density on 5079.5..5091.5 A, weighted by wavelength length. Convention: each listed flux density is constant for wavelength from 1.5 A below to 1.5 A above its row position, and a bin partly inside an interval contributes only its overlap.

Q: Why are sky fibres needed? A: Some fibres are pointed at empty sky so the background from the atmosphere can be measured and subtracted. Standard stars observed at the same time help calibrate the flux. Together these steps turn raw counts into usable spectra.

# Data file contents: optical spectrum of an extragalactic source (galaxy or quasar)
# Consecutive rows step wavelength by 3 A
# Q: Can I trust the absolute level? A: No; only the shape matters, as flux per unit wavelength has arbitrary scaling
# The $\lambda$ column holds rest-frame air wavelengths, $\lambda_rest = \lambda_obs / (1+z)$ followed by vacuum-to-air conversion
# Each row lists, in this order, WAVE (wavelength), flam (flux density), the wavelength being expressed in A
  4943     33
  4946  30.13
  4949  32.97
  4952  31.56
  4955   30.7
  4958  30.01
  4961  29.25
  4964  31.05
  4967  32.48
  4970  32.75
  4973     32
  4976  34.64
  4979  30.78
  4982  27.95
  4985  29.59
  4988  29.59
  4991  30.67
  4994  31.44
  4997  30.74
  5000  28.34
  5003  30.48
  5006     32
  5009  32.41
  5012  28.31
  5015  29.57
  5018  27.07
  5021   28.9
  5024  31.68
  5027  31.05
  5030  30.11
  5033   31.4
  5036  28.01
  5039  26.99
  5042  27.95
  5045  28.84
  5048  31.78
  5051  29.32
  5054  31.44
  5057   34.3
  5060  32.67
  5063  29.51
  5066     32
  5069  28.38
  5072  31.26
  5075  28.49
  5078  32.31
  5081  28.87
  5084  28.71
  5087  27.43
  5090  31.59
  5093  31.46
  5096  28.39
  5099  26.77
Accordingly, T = 29.2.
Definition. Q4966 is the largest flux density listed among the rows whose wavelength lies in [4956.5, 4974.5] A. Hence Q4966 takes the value 32.75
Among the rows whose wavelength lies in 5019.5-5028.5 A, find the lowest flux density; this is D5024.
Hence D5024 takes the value 28.9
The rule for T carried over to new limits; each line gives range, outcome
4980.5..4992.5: 29.4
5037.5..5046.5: 27.9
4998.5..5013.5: 30.3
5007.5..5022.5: 29.3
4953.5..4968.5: 30.7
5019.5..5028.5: 30.5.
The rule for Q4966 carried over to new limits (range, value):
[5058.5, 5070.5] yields 32.67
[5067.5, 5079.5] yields 32.31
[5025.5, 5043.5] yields 31.4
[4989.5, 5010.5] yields 32.41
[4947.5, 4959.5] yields 32.97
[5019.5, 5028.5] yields 31.68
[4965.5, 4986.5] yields 34.64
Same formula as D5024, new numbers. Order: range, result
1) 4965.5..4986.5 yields 27.95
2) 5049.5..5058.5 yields 29.32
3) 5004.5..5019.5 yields 27.07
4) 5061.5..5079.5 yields 28.38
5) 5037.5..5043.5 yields 26.99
